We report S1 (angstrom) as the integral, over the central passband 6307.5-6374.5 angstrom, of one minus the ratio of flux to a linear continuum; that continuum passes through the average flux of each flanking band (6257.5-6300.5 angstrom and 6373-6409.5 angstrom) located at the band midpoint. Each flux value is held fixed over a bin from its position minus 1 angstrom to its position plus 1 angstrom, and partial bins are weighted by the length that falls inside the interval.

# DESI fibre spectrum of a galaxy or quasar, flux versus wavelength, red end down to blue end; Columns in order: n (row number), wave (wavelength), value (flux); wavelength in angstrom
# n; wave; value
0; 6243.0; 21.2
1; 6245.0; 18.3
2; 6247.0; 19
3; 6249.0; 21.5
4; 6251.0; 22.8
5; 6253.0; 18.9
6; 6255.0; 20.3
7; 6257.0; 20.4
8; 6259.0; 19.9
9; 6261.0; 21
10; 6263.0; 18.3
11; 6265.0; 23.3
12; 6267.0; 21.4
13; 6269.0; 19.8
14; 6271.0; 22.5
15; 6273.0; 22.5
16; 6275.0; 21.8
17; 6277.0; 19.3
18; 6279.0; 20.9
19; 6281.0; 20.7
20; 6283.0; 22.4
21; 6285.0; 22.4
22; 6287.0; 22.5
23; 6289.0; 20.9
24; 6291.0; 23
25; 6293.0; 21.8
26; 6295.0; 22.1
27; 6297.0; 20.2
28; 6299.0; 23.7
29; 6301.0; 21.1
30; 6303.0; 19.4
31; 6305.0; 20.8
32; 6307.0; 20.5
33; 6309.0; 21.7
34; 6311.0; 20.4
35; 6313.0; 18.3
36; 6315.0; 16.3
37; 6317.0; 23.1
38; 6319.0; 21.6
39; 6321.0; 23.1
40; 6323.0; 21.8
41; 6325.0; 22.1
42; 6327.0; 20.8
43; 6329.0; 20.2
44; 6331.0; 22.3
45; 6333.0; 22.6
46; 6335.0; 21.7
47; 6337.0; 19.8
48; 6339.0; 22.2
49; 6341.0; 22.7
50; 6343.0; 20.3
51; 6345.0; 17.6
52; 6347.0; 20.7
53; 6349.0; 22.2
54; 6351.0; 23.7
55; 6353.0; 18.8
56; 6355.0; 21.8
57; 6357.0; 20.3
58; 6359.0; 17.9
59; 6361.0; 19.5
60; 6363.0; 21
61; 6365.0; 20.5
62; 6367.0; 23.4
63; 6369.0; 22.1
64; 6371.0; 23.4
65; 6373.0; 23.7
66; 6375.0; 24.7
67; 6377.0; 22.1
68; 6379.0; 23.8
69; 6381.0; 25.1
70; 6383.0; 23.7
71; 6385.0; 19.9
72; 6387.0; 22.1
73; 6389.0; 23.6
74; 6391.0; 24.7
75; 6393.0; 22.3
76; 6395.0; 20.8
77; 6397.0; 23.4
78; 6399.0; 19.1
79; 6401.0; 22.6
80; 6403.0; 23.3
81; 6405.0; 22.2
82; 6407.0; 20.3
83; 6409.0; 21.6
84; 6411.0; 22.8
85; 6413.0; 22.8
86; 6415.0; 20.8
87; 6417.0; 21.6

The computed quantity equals 2.7 angstrom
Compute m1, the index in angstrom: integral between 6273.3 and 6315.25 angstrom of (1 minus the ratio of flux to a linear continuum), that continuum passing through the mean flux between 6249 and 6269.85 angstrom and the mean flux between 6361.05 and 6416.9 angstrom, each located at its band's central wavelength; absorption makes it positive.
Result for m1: 0.1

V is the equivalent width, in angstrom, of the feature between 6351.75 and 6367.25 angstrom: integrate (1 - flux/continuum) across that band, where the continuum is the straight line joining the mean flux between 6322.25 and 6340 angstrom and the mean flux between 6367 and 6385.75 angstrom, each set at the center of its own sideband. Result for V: 1.6 angstrom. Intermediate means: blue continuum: 21.5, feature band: 20.3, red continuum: 23.2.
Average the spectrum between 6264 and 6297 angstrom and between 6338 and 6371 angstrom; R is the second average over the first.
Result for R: 1.0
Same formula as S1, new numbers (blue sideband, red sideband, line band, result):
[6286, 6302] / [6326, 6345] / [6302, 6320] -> 1.2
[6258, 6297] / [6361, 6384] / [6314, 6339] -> 0.9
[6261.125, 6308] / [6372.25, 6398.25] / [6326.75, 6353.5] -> 1.3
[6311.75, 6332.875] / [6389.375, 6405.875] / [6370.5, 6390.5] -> -1.1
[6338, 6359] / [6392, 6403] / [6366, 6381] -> -1.5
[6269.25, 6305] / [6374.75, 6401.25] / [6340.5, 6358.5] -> 1.2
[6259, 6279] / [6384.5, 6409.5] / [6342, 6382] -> 0.3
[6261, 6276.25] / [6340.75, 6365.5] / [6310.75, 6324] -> 0.1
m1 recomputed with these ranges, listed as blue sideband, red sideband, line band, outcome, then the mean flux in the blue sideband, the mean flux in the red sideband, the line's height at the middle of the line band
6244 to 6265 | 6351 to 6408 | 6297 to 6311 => -0.1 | 20.2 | 22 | 20.9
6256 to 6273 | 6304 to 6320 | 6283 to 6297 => -0.9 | 20.9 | 20.3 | 20.6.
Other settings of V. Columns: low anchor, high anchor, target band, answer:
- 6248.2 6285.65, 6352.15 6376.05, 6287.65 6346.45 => 0.4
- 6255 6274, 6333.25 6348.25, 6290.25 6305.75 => -0.4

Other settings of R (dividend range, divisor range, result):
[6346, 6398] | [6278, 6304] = 1.02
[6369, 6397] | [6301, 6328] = 1.11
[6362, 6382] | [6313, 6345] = 1.09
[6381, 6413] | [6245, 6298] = 1.06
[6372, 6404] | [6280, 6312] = 1.06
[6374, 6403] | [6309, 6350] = 1.08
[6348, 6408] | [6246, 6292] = 1.05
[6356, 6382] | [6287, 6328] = 1.04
